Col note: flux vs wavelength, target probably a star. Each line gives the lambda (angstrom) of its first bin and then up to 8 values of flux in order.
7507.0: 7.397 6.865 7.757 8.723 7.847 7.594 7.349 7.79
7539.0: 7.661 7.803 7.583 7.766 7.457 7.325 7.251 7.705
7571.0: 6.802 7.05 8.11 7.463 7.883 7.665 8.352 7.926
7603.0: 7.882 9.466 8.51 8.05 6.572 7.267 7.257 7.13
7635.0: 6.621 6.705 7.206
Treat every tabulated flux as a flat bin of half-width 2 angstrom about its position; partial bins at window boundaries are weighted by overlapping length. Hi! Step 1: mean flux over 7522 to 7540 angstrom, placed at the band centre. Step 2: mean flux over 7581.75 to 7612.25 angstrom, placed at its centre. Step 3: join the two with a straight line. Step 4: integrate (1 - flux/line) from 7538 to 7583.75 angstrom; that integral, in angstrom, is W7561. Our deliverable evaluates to 2.2 angstrom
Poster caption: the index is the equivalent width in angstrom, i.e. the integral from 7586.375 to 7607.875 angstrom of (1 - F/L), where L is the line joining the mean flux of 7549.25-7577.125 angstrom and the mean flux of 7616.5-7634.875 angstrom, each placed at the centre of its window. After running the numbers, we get -2.9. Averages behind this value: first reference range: 7.34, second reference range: 7.04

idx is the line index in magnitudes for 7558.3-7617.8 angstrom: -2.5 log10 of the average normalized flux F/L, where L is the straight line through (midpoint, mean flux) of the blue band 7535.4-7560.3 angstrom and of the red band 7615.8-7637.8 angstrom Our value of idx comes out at -0.075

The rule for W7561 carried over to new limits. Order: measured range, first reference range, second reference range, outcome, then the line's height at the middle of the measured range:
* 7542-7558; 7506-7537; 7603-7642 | 0.02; 7.63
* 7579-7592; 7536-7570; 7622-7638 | -0.72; 7.33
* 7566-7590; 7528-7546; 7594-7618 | 1.58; 8.03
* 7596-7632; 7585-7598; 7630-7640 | -2.20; 7.36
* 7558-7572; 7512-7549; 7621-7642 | 0.38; 7.51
